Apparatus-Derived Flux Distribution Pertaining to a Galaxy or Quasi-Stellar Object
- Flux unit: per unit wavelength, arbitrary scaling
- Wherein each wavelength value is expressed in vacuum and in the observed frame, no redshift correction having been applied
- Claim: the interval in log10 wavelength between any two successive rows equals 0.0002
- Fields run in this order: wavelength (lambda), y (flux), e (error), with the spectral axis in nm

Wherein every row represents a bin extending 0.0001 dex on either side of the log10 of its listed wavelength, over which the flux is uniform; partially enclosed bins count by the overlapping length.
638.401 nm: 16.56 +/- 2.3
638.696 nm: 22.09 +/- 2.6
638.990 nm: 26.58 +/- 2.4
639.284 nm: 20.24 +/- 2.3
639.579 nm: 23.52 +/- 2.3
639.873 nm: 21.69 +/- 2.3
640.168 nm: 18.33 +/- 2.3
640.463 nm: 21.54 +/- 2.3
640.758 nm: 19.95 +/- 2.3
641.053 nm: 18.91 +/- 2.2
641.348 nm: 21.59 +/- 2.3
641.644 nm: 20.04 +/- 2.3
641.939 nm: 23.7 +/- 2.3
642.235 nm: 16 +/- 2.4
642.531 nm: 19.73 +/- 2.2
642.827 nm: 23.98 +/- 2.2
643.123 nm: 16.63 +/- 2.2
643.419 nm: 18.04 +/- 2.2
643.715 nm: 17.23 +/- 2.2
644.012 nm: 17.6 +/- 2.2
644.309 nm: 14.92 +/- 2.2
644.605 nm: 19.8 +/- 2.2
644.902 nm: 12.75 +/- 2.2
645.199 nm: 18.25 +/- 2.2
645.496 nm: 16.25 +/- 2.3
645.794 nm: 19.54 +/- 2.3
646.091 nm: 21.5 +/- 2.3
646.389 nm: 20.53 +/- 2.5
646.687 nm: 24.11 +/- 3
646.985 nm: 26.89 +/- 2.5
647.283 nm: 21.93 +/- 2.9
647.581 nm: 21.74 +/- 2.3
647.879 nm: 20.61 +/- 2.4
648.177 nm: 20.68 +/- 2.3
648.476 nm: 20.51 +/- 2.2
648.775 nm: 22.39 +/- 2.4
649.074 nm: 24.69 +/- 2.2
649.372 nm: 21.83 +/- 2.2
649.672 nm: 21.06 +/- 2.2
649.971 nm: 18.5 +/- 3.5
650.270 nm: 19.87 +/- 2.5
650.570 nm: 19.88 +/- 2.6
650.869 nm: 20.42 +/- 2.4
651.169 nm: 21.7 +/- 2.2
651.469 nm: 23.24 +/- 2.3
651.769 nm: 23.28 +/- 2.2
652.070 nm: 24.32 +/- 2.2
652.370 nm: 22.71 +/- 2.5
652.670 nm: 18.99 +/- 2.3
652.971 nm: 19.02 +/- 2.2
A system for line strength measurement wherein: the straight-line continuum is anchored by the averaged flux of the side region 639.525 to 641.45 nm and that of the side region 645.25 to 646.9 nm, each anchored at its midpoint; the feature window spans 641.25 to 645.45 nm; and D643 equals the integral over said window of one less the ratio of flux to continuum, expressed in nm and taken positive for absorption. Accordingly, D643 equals 0.425 nm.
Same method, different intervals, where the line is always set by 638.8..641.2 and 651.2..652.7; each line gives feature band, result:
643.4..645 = 0.373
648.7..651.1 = 0.153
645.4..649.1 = 0.095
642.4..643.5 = 0.102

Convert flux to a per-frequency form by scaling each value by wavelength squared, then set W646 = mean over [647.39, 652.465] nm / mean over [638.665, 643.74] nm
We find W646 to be 1.08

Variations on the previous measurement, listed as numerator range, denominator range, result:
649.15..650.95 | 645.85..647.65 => 0.91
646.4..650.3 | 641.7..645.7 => 1.23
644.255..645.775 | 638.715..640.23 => 0.77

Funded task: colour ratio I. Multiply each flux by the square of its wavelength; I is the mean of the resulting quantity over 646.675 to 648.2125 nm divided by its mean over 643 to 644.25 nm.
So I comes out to 1.33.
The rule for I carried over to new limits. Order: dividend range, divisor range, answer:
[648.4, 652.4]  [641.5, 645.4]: 1.21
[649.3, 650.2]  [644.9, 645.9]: 1.20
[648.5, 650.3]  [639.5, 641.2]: 1.07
